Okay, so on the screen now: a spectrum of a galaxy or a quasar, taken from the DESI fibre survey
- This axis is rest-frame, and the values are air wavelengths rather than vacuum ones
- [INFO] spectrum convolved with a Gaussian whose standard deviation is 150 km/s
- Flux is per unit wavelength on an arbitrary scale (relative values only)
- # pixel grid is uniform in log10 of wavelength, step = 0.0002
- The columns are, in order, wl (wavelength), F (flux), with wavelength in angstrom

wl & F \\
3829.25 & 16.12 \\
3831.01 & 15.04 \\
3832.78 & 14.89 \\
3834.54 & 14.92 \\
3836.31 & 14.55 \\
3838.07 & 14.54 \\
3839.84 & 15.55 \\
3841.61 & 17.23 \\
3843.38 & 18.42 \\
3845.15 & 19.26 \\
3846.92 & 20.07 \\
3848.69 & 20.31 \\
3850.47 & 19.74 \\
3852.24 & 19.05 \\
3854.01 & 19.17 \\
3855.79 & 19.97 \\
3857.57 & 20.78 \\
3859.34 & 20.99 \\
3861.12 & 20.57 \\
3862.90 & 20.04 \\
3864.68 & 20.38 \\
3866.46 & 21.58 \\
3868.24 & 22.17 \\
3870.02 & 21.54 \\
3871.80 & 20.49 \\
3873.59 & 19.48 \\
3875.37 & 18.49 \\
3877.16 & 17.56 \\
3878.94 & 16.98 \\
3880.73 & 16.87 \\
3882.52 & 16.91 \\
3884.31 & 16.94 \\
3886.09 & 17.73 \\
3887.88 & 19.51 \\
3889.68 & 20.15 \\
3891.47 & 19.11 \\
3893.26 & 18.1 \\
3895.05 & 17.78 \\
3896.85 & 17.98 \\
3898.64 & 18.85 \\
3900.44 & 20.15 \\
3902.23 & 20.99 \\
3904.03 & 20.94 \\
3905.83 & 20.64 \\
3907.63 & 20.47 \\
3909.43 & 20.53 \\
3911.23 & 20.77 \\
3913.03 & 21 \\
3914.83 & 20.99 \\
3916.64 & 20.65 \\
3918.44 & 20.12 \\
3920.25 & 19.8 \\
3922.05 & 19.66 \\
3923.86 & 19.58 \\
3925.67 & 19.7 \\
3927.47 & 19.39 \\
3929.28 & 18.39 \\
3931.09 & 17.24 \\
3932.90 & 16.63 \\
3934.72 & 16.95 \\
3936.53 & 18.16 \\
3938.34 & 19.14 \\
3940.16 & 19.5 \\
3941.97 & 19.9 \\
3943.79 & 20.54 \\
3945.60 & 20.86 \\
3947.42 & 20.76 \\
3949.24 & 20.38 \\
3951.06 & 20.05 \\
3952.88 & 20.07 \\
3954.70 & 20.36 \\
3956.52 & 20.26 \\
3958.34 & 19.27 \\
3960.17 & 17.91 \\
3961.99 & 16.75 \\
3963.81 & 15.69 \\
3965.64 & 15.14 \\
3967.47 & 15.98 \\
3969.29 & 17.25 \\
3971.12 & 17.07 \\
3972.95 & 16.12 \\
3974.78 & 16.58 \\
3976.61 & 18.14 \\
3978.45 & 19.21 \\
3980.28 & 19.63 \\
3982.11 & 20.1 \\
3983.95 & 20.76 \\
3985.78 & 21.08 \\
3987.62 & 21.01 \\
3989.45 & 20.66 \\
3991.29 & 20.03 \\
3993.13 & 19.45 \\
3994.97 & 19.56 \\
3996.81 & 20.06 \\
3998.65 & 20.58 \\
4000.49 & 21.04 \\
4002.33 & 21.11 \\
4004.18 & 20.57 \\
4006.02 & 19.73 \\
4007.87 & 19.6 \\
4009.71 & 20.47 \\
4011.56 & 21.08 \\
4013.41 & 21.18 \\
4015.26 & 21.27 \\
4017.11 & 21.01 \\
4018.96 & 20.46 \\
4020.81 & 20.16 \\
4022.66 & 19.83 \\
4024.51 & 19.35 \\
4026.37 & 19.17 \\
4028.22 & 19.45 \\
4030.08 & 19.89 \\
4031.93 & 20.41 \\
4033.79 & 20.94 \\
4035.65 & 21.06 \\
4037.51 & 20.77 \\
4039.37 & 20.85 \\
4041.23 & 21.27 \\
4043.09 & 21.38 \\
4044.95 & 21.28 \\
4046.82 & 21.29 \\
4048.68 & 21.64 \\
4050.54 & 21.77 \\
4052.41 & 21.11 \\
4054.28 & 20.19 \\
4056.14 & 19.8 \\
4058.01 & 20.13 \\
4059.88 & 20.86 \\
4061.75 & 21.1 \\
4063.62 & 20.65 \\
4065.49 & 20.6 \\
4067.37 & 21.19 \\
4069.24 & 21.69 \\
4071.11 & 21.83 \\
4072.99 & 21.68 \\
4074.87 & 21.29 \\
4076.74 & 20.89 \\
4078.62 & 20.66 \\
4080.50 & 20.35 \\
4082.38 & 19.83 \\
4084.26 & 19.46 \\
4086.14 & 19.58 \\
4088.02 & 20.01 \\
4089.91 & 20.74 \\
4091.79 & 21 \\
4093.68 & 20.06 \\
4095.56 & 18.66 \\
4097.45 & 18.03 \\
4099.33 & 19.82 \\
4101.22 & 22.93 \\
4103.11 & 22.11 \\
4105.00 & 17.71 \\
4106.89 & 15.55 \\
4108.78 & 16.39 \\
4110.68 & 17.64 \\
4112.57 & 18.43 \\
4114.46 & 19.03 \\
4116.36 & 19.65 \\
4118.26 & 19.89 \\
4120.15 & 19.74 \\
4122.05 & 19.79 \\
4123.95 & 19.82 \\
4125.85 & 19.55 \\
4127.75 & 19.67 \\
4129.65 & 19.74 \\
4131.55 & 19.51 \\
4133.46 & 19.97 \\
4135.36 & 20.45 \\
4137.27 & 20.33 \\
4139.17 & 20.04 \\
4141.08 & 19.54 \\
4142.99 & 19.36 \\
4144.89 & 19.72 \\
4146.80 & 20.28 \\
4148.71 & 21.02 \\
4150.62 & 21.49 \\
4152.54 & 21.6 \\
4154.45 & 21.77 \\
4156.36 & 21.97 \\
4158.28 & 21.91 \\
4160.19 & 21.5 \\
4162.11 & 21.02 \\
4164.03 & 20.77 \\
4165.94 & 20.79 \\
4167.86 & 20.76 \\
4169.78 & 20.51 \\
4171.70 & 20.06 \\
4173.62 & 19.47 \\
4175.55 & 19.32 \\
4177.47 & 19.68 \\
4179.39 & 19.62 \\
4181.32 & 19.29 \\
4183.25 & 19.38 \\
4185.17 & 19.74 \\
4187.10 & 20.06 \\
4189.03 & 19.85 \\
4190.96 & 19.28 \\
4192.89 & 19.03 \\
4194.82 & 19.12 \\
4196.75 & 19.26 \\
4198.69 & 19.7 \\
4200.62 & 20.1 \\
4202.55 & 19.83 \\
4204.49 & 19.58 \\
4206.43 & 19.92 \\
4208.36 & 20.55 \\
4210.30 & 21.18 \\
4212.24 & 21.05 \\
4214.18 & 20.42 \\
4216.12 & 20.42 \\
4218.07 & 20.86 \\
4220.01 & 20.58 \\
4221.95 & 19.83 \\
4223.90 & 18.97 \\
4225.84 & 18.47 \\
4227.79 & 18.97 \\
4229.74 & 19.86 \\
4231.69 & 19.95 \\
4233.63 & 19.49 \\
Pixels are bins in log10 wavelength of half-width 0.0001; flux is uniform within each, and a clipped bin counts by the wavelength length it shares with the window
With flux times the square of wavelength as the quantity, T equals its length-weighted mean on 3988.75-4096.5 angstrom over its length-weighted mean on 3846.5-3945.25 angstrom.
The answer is 1.14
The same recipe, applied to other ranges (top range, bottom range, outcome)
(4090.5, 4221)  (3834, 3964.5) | 1.18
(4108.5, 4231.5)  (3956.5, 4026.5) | 1.13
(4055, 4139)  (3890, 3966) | 1.12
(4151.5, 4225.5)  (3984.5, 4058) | 1.07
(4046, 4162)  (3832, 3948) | 1.18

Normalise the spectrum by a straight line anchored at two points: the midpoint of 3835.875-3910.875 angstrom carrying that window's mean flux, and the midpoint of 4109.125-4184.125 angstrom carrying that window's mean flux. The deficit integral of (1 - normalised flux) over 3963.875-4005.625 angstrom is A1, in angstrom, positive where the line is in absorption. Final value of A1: 1.0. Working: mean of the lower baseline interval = 19.2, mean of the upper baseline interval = 20.1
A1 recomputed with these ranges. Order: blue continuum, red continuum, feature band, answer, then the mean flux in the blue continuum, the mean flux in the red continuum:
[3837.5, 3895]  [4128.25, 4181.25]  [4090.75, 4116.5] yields 1.4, 19.1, 20.4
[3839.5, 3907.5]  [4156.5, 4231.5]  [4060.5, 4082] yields -1.4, 19.3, 20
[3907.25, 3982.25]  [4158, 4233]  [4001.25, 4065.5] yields -4.3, 18.9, 20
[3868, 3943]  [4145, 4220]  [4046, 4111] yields -1.2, 19.2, 20.3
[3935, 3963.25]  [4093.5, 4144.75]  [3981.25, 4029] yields -2.2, 19.5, 19.4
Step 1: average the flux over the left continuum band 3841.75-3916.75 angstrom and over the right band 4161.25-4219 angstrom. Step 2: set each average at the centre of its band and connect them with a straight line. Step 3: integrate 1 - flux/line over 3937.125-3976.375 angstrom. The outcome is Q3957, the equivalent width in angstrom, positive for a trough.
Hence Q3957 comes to 2.3 angstrom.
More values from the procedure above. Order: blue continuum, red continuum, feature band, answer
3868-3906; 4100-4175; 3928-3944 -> 0.6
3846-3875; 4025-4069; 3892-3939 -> 2.4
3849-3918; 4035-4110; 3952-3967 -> 1.4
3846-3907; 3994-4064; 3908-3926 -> -0.5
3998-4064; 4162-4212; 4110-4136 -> 0.9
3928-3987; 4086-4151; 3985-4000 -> -1.2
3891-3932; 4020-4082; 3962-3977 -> 2.7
